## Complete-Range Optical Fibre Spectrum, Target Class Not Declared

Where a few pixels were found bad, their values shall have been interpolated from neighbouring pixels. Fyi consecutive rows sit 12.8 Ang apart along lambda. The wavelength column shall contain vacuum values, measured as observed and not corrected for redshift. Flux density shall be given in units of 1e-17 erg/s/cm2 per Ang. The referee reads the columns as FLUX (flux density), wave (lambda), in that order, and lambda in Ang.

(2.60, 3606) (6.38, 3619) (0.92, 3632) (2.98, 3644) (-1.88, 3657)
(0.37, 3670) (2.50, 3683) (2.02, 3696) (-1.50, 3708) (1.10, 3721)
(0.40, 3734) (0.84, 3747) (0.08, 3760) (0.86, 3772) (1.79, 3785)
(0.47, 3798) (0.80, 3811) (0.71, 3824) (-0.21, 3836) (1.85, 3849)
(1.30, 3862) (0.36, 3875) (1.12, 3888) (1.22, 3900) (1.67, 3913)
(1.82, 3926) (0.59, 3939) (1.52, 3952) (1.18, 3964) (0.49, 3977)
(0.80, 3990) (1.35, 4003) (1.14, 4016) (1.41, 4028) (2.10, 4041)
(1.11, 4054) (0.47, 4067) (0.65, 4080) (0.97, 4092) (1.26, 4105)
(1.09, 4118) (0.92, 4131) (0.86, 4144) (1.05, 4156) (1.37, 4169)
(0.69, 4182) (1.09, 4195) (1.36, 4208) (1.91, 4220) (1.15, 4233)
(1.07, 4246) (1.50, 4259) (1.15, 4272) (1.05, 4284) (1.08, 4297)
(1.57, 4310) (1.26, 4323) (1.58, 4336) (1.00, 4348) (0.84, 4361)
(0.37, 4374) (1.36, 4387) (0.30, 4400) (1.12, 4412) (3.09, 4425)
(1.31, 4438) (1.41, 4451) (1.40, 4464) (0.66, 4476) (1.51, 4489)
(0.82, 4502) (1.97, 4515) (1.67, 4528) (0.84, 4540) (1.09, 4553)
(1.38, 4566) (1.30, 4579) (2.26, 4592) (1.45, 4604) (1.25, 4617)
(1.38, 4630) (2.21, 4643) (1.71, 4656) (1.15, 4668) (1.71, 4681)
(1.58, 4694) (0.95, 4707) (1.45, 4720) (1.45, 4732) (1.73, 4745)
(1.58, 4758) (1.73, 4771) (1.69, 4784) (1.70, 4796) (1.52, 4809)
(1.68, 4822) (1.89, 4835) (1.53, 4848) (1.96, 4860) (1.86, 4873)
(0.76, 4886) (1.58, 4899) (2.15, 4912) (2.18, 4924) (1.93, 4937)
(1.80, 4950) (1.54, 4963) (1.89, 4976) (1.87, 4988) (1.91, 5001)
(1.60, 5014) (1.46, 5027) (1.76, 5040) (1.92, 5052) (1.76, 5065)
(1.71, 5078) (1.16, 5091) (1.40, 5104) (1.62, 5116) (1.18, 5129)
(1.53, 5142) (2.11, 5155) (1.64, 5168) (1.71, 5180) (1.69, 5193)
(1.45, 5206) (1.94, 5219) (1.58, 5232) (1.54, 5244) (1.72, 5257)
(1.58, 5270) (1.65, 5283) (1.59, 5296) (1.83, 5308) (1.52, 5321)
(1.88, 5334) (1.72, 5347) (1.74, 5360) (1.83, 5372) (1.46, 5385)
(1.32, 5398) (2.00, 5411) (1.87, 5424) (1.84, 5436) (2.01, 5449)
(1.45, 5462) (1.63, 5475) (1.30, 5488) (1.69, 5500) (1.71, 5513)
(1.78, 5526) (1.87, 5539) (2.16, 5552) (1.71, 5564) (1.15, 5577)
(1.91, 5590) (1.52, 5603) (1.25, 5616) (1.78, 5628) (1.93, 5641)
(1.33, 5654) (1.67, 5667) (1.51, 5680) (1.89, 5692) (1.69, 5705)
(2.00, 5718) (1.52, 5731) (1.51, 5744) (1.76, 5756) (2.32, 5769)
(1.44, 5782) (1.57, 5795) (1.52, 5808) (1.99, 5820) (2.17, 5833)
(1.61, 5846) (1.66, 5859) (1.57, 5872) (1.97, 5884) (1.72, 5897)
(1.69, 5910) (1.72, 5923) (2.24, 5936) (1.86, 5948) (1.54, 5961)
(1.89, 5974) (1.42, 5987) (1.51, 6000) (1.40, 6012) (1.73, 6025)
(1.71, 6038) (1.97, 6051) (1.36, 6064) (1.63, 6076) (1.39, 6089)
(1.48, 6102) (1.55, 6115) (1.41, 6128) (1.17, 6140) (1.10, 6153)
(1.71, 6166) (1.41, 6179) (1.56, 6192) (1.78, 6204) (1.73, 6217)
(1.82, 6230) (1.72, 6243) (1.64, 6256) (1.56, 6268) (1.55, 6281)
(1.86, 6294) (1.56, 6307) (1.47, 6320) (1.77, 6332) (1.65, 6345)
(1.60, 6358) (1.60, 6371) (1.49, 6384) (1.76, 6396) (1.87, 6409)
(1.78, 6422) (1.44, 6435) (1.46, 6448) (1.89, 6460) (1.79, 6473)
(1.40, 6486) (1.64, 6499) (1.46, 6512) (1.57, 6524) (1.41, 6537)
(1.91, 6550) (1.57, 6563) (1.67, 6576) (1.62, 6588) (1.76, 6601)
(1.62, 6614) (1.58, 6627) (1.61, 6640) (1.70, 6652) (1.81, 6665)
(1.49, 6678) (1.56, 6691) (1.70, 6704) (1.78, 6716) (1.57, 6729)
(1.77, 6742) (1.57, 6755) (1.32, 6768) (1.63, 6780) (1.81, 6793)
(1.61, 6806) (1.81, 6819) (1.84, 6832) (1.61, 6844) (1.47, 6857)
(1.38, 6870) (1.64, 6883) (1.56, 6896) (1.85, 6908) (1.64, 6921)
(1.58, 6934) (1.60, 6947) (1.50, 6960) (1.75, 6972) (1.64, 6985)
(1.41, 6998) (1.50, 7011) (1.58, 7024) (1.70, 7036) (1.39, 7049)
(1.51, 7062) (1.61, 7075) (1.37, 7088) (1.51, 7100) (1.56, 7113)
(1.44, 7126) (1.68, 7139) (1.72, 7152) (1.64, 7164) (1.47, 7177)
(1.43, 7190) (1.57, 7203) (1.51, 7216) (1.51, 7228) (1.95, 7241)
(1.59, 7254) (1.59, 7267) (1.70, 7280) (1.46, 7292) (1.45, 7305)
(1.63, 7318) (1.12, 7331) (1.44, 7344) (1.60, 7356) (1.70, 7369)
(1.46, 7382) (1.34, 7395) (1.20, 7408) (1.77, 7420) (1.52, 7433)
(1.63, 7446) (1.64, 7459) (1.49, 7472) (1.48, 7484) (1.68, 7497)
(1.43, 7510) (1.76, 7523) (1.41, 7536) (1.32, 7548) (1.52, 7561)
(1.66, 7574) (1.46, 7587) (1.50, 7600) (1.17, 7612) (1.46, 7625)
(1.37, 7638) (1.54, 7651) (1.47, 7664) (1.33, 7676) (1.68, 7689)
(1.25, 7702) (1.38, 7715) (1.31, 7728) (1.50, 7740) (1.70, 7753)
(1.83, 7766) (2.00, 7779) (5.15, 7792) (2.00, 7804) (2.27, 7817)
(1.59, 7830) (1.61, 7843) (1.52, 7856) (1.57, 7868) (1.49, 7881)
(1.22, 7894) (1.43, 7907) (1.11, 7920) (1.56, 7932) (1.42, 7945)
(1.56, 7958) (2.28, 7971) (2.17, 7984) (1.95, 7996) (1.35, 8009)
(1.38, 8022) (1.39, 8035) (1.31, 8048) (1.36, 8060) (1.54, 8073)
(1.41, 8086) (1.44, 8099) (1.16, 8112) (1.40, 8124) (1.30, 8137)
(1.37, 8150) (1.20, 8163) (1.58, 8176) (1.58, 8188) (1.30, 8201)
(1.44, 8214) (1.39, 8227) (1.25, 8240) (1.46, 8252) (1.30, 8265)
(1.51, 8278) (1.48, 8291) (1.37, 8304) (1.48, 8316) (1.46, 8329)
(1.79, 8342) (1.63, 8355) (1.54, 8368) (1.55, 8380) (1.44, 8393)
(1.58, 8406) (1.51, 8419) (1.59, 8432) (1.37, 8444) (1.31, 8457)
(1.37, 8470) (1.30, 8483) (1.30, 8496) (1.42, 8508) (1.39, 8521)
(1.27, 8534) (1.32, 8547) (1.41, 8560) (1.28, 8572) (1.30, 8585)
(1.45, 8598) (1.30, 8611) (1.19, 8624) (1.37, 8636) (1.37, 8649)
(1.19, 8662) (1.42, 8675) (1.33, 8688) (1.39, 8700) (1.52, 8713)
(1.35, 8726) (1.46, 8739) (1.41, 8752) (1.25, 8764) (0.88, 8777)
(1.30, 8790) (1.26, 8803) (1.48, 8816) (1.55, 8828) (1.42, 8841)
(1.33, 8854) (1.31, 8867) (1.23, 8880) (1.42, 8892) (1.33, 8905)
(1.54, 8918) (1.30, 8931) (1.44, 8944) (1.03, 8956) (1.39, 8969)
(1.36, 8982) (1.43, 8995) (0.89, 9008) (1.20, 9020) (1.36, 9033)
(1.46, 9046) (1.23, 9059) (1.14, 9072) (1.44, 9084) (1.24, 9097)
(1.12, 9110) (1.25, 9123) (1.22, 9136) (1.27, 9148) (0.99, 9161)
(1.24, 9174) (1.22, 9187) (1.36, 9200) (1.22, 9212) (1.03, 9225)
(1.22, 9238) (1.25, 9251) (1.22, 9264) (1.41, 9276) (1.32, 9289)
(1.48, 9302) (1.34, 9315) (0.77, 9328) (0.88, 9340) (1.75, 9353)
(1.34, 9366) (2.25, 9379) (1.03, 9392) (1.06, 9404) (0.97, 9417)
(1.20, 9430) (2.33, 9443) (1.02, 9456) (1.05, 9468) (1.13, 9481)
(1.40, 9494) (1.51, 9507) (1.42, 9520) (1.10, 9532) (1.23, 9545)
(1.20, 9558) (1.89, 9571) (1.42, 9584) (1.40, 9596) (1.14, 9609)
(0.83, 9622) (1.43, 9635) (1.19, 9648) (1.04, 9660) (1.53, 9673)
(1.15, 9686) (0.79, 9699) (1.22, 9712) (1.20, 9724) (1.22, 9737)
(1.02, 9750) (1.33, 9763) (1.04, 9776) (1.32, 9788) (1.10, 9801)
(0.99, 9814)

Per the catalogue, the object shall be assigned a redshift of 0.19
